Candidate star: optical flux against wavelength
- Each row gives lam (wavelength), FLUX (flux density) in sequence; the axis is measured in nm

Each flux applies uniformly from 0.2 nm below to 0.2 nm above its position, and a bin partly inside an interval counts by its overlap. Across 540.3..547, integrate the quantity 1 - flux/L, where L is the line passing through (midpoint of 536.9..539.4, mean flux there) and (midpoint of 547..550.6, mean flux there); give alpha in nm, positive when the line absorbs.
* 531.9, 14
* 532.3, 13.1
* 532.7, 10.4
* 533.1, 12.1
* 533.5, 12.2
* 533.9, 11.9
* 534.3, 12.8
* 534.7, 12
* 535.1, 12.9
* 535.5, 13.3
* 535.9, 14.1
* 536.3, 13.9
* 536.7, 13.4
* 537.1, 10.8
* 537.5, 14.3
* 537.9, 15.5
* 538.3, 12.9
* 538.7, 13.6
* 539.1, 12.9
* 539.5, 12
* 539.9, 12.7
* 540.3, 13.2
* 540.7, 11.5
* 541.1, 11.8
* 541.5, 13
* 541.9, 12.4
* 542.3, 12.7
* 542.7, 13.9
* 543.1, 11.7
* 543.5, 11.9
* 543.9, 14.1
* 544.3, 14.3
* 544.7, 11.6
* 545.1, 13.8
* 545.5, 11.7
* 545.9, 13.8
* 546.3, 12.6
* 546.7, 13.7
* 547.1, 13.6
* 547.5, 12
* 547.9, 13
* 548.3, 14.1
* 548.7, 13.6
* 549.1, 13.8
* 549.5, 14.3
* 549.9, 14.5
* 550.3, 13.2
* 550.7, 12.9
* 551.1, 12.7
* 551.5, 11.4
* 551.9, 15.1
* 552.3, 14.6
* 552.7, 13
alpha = 0.306 nm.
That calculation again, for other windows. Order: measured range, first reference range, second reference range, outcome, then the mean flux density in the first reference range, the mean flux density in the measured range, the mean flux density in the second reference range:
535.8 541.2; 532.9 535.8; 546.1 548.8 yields -0.13 nm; 12.5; 13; 13.2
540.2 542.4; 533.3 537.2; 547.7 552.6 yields 0.12 nm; 12.8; 12.4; 13.6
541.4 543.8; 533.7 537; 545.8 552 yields 0.10 nm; 13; 12.6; 13.4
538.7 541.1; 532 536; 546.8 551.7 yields 0.05 nm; 12.5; 12.5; 13.3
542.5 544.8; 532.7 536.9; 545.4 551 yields 0.03 nm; 12.7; 13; 13.4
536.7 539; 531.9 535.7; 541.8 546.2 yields -0.15 nm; 12.4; 13.4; 12.9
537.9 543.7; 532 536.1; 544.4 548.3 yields 0.03 nm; 12.5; 12.7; 13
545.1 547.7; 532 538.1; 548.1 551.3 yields 0.10 nm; 12.9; 13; 13.6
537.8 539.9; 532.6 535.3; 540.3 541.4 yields -0.20 nm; 12.1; 13.2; 12.1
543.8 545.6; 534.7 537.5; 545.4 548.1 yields -0.02 nm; 13.1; 13.1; 13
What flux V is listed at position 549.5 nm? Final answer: 14.3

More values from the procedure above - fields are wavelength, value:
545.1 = 13.8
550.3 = 13.2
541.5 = 13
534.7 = 12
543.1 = 11.7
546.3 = 12.6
